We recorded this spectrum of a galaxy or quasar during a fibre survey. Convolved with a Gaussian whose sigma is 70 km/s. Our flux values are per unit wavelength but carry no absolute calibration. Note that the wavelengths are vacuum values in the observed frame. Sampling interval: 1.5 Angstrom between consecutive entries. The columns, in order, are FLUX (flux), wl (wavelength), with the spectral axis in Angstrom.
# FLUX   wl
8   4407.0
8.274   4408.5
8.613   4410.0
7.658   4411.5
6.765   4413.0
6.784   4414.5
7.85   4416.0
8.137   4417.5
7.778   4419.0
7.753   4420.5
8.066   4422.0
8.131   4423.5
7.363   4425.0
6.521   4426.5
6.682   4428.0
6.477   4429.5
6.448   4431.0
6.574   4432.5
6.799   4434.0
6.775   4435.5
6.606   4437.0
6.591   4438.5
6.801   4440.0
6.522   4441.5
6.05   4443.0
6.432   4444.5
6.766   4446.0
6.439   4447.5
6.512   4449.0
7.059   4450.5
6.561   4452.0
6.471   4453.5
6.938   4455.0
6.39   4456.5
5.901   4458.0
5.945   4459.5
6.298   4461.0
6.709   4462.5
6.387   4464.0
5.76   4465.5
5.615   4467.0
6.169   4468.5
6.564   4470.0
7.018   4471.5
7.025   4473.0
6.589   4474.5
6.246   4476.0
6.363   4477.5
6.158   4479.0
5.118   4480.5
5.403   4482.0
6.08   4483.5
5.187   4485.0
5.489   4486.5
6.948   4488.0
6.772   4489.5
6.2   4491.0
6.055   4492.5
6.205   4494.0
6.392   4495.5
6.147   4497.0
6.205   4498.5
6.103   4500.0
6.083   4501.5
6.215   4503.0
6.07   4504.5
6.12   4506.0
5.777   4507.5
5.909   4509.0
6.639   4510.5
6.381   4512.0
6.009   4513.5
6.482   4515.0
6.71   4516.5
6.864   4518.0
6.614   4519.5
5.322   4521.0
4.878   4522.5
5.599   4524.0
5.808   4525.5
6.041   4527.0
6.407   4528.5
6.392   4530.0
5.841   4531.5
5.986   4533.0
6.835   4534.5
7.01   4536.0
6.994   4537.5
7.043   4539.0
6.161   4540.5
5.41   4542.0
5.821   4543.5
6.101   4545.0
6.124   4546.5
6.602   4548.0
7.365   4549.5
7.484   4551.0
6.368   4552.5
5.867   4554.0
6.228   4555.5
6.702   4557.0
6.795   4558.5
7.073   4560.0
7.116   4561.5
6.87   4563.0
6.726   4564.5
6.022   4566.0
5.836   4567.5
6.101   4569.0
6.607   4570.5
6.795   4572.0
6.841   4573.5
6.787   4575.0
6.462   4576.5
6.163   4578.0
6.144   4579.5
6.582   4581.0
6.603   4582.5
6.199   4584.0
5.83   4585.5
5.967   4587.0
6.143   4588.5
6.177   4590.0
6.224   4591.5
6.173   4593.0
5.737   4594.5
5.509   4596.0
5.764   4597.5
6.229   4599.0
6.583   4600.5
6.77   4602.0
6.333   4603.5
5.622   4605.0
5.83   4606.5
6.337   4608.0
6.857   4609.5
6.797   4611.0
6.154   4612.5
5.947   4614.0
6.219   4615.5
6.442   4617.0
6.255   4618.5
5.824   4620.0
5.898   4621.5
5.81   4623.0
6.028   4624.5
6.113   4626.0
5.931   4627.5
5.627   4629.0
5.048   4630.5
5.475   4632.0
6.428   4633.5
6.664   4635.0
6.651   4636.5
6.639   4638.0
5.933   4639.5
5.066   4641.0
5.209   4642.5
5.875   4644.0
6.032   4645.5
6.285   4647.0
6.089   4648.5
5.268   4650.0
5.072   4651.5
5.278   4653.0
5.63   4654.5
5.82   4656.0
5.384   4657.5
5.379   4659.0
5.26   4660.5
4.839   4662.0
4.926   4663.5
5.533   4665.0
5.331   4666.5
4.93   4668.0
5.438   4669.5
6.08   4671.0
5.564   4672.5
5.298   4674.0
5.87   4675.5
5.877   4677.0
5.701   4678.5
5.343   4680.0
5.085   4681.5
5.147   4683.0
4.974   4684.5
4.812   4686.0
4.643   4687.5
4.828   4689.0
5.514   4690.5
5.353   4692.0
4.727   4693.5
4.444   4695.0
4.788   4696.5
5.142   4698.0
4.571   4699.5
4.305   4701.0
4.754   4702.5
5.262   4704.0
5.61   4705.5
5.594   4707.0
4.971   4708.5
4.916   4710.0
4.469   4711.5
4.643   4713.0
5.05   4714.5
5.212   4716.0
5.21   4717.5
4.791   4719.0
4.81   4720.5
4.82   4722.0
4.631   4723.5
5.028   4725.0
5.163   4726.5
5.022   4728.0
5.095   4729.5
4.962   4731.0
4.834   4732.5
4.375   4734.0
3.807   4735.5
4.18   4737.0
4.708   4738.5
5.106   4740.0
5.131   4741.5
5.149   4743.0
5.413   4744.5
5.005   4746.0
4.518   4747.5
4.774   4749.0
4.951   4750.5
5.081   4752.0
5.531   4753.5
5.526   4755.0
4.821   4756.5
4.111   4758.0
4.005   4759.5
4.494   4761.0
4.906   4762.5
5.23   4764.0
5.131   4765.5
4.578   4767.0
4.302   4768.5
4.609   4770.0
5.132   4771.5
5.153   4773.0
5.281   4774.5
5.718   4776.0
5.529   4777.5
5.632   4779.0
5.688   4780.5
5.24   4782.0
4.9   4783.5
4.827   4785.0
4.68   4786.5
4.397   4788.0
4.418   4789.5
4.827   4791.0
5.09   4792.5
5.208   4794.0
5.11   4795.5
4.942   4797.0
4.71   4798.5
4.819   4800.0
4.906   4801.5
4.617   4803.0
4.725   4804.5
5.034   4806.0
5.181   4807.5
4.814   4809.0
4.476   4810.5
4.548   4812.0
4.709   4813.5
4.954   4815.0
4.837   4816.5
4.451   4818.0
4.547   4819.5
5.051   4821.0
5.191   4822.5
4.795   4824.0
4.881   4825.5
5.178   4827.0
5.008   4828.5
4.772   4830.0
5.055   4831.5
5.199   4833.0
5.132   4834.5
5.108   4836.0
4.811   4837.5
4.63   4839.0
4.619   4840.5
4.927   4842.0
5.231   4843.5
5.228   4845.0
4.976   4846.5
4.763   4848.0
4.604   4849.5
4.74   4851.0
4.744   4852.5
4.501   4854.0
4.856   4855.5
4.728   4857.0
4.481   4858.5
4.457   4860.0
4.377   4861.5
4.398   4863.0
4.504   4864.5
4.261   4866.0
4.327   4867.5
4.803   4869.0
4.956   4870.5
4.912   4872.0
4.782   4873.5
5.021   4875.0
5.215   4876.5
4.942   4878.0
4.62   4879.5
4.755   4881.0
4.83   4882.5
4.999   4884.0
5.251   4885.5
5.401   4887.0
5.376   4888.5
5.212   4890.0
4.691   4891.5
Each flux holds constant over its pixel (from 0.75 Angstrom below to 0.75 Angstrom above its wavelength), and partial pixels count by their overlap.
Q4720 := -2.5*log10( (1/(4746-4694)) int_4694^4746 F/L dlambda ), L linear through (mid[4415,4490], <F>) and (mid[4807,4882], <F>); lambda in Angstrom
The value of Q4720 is 0.103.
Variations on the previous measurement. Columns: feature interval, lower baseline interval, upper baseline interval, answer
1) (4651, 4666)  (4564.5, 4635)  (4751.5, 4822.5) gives 0.09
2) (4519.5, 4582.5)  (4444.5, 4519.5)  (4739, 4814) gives -0.07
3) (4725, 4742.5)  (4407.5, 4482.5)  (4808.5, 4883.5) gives 0.12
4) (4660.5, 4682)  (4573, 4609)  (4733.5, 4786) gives 0.04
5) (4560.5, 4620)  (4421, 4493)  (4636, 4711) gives -0.10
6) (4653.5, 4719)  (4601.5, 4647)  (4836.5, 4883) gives 0.11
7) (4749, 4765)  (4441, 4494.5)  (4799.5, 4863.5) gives 0.06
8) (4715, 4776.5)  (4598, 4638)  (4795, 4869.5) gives 0.10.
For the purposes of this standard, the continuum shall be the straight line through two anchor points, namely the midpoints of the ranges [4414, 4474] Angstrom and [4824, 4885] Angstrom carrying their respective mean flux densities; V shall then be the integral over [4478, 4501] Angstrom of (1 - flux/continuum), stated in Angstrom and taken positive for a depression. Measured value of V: 1.7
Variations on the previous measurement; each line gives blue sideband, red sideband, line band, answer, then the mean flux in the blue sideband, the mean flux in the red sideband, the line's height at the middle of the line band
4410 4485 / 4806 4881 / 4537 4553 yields -0.75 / 6.66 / 4.8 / 6.2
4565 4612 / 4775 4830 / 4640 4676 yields 2.17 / 6.26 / 4.93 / 5.83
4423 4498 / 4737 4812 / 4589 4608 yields -1.10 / 6.41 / 4.93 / 5.76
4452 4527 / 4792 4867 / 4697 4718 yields 1.30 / 6.17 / 4.82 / 5.3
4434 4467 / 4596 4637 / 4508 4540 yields 0.20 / 6.46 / 6.12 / 6.31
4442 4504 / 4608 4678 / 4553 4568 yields -1.27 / 6.27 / 5.79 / 6.02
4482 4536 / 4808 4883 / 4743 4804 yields 1.62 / 6.14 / 4.8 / 5.08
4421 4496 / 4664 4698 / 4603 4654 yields -4.09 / 6.46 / 5.24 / 5.52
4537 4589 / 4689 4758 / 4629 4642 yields -0.43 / 6.45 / 4.92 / 5.76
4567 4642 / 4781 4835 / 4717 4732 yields 1.26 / 6.16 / 4.87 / 5.4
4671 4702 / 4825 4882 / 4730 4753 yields 0.94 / 5.12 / 4.8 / 5.02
